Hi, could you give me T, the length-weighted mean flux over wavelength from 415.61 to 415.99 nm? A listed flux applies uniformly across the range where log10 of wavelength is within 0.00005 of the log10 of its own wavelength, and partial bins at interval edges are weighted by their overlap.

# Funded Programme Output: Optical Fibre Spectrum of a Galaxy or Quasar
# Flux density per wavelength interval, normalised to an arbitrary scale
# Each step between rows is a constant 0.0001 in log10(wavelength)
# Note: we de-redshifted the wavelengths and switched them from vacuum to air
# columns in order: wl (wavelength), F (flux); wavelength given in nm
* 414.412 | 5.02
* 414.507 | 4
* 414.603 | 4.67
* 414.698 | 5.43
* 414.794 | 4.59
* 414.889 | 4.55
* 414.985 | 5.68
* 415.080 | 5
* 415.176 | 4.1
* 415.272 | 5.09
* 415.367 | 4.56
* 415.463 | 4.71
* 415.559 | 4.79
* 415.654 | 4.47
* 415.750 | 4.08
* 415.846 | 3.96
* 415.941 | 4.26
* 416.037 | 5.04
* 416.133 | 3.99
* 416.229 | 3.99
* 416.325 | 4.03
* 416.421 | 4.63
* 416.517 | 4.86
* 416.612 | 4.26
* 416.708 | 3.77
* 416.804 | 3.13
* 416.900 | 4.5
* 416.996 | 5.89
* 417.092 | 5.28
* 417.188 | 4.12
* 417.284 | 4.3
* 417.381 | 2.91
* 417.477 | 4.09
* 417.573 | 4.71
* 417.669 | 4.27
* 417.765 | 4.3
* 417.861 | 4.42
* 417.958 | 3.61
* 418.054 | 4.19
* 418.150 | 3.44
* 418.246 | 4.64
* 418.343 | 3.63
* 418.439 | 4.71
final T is 4.19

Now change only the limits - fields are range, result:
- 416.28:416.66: 4.46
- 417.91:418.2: 3.76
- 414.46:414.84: 4.67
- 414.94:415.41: 4.89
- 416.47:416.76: 4.29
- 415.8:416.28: 4.25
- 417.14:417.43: 3.77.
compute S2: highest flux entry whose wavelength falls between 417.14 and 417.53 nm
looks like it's 4.3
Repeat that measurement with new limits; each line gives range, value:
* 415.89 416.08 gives 5.04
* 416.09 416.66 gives 4.86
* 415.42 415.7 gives 4.79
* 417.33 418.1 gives 4.71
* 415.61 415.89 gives 4.47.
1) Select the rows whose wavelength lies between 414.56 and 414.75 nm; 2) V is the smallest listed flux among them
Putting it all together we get 4.67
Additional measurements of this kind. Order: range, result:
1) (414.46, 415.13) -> 4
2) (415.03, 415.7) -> 4.1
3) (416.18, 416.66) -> 3.99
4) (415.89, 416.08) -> 4.26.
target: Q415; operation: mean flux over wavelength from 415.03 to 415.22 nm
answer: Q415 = 4.58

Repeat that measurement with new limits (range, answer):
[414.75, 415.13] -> 4.96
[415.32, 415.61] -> 4.68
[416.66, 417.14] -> 4.51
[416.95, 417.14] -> 5.58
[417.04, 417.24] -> 4.72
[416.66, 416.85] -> 3.45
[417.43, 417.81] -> 4.35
